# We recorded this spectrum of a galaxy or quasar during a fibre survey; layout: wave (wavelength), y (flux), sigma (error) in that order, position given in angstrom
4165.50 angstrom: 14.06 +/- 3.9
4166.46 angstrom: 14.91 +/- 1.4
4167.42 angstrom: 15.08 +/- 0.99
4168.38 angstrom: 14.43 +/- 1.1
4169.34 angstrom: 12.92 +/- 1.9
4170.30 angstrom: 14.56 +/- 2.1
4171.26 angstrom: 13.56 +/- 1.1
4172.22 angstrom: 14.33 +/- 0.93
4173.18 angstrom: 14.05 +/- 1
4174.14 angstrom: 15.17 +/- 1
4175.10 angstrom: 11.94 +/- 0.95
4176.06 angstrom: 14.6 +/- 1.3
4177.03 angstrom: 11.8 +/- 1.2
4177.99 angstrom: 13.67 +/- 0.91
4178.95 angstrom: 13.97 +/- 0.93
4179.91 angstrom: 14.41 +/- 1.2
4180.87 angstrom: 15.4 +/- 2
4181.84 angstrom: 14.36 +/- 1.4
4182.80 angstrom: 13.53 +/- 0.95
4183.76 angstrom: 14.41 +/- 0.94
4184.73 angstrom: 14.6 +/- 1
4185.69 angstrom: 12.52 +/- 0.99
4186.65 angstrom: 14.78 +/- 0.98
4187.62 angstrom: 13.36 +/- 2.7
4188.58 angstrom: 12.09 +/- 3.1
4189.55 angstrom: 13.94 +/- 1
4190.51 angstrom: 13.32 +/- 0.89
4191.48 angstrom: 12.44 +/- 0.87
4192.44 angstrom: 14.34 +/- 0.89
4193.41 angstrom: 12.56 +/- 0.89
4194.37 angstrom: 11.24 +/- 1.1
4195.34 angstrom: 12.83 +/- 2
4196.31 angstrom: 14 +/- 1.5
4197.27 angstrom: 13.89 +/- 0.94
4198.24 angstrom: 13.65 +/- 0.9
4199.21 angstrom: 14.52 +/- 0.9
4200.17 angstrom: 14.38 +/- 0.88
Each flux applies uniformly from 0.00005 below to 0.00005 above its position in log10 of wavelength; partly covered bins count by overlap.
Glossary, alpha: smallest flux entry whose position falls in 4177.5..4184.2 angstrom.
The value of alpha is 13.53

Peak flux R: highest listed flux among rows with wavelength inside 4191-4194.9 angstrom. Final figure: 14.34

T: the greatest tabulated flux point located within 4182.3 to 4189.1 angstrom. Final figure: 14.78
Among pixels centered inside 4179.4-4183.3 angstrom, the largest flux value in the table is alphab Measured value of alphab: 15.4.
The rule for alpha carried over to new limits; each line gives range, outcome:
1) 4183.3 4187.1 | 12.52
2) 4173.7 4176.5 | 11.94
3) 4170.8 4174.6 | 13.56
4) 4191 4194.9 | 11.24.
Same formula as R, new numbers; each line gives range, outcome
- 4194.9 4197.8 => 14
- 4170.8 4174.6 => 15.17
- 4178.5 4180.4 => 14.41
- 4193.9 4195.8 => 12.83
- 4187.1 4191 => 13.94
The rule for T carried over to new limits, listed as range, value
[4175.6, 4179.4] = 14.6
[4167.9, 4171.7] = 14.56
